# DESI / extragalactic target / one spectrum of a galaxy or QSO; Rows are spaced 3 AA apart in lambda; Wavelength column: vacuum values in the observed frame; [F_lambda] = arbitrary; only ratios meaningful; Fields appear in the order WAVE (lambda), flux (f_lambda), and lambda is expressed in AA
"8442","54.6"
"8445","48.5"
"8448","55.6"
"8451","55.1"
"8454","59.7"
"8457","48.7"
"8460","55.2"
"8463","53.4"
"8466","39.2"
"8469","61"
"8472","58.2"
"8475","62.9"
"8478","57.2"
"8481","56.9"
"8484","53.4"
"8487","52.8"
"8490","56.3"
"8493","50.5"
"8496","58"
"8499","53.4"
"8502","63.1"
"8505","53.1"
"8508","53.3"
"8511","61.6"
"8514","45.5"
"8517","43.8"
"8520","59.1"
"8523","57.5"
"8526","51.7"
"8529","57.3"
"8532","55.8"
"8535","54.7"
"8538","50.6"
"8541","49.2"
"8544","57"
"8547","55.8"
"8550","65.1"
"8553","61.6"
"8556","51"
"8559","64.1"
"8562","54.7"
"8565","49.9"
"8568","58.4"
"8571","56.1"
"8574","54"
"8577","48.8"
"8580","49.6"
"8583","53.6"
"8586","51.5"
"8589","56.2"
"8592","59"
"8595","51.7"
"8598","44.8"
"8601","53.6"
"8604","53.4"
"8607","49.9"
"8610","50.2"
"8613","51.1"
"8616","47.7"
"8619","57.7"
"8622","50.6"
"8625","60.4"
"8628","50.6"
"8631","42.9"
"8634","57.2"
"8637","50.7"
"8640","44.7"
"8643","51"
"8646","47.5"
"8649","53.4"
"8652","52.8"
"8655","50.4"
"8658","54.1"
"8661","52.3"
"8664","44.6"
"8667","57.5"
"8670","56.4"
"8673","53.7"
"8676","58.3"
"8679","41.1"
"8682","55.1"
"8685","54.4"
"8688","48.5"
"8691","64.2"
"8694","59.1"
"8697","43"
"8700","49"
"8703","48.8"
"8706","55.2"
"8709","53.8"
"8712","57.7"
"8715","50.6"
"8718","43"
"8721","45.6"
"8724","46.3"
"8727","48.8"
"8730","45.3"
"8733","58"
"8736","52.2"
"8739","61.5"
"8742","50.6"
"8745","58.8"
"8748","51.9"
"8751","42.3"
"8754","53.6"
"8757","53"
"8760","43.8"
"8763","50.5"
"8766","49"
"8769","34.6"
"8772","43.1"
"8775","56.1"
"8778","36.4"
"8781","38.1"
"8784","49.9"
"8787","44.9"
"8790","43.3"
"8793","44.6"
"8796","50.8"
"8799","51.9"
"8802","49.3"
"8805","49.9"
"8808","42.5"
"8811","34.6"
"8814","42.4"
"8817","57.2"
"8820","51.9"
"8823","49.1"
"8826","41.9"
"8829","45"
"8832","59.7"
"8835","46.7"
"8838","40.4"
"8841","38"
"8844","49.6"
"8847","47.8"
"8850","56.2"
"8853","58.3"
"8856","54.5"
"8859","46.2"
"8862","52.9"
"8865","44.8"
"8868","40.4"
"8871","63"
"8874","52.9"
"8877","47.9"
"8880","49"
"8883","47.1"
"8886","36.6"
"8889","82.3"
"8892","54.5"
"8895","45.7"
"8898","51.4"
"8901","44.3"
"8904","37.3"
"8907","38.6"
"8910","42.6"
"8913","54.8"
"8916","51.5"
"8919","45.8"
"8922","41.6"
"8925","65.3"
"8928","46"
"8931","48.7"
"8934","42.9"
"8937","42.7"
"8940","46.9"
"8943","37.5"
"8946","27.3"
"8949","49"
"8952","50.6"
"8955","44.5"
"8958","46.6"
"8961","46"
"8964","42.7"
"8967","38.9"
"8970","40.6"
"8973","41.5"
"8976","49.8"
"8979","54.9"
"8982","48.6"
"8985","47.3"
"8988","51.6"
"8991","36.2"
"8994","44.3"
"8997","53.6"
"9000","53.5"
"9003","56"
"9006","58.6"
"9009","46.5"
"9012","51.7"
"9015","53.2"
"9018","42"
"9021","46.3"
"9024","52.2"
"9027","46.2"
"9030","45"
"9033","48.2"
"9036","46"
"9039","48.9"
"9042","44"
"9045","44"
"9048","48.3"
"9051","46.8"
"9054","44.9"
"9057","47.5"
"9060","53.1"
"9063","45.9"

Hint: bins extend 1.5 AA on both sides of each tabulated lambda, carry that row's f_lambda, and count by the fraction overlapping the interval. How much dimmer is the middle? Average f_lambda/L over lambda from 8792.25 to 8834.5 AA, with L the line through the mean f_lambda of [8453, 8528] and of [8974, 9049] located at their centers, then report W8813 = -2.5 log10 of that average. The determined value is 0.06 mag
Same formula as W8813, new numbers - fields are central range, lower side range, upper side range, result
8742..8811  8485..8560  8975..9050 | 0.106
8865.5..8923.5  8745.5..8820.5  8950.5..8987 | -0.055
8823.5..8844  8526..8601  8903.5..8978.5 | 0.045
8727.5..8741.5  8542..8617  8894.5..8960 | -0.071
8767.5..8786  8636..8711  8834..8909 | 0.172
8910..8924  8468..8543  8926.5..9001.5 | -0.048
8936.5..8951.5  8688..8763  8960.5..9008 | 0.173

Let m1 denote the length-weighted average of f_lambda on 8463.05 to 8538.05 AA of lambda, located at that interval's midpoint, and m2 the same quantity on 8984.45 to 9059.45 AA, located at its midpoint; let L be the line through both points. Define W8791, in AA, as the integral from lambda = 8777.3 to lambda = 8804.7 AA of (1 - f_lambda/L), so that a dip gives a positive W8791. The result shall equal 2.76 AA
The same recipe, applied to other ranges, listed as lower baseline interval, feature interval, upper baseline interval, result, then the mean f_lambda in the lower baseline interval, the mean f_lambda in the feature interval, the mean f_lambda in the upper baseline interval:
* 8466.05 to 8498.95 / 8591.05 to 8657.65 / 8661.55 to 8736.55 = 2.1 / 55.8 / 51.4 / 51.6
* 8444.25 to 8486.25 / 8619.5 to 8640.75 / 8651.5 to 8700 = 0.6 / 54.7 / 51.6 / 52.7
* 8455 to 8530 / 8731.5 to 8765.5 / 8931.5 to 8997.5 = -2.1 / 54.5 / 52.3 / 44.7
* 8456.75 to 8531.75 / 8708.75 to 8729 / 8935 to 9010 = 0.7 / 54.6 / 49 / 46.2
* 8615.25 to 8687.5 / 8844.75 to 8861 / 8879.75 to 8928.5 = -0.9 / 51.9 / 52.5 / 49.1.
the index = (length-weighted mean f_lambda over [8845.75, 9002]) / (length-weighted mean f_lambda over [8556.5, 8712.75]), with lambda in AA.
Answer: 0.9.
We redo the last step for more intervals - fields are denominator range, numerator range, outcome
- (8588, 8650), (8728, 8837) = 0.93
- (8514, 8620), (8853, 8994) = 0.88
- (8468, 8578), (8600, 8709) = 0.94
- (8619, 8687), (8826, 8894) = 0.97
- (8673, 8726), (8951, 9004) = 0.91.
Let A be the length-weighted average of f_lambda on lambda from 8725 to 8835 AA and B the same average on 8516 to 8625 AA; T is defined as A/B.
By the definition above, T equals 0.9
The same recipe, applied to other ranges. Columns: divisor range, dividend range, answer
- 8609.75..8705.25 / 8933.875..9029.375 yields 0.90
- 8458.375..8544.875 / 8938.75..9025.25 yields 0.86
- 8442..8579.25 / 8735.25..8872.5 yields 0.88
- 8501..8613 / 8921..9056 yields 0.87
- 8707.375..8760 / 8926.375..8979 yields 0.86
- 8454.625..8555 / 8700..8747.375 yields 0.94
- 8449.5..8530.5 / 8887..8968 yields 0.86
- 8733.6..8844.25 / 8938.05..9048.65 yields 0.98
